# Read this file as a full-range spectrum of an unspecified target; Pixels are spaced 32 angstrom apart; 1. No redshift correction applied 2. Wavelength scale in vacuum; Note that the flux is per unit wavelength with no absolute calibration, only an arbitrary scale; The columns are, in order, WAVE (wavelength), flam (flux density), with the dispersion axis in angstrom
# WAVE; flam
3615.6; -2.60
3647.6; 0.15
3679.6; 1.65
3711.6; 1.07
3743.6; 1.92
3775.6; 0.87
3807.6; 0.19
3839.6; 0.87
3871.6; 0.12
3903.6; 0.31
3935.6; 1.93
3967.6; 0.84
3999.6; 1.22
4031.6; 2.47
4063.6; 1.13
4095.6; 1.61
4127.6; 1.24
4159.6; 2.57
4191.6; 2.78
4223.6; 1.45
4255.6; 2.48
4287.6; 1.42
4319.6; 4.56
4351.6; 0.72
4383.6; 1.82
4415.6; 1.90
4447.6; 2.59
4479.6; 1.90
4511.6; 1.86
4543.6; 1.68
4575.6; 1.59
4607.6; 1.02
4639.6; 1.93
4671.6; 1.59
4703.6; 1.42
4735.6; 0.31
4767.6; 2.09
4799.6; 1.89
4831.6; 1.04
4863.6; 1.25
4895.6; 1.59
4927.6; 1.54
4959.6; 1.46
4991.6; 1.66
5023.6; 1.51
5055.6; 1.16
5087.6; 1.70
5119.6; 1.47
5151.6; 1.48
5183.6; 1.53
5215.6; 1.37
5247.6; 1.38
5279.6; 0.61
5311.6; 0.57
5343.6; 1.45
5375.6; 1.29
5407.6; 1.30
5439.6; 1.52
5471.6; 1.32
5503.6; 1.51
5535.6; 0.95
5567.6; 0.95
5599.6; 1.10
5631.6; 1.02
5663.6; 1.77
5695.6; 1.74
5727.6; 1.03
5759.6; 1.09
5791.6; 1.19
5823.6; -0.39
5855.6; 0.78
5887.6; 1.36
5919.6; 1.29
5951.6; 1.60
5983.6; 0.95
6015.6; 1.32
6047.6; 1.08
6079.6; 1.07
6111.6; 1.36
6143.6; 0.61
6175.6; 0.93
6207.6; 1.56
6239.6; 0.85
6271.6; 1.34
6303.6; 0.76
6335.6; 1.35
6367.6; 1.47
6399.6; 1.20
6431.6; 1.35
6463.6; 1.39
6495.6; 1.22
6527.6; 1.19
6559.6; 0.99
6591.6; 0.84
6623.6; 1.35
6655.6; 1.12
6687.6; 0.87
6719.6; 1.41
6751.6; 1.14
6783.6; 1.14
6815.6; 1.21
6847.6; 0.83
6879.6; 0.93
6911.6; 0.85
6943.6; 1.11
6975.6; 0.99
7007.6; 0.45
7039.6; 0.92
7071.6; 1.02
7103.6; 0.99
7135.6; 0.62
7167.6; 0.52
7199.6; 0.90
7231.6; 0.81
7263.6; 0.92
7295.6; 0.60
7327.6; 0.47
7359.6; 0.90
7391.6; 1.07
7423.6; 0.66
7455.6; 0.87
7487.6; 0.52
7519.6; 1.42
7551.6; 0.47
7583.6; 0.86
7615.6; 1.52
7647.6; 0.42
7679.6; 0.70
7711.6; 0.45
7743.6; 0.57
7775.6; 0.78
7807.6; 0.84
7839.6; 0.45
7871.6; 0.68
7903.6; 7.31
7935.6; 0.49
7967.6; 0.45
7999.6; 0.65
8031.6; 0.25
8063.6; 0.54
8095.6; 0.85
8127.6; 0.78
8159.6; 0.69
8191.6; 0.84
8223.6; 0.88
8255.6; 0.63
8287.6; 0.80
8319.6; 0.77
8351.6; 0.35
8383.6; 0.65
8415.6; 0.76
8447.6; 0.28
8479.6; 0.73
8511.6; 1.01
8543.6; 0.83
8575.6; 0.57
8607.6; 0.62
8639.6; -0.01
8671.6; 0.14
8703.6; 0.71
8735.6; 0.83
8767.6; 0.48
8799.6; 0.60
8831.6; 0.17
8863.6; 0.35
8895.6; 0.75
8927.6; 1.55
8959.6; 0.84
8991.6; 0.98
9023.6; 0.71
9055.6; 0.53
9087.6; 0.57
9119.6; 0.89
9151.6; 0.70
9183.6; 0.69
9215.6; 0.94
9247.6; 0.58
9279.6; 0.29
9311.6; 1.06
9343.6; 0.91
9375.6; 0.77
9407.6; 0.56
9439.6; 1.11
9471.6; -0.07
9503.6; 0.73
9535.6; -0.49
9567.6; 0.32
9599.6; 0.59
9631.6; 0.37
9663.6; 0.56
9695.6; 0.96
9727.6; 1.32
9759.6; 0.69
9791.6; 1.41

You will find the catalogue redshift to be 0.581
